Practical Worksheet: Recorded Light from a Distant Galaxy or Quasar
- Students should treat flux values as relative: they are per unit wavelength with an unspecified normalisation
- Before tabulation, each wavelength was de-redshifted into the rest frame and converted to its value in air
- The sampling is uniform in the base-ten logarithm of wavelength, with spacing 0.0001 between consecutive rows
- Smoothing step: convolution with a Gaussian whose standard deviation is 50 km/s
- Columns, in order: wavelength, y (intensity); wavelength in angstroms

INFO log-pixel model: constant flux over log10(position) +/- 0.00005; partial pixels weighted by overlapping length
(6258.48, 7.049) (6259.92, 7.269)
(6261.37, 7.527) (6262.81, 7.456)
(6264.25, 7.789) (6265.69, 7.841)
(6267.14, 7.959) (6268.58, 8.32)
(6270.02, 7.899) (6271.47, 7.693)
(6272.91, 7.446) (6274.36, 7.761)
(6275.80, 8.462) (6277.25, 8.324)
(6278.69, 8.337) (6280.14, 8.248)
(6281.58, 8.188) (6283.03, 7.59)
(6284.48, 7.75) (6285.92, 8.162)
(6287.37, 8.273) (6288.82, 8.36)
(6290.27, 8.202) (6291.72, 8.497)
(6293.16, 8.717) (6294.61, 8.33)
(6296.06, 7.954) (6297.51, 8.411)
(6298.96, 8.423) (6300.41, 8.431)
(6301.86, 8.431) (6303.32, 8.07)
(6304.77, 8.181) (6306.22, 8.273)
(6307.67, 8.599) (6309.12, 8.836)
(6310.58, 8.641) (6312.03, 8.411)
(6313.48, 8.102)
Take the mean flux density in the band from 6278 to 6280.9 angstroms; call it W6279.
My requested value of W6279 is 8.3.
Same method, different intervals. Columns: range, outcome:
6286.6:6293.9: 8.41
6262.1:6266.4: 7.7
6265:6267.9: 7.9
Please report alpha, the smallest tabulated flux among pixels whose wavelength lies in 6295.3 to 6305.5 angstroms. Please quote 7.954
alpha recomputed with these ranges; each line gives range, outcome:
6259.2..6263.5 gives 7.269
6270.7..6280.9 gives 7.446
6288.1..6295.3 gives 8.202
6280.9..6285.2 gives 7.59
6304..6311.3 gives 8.181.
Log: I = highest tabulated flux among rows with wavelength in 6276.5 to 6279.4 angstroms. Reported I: 8.337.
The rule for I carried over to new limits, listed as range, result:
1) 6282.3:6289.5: 8.36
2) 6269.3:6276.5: 8.462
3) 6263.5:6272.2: 8.32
